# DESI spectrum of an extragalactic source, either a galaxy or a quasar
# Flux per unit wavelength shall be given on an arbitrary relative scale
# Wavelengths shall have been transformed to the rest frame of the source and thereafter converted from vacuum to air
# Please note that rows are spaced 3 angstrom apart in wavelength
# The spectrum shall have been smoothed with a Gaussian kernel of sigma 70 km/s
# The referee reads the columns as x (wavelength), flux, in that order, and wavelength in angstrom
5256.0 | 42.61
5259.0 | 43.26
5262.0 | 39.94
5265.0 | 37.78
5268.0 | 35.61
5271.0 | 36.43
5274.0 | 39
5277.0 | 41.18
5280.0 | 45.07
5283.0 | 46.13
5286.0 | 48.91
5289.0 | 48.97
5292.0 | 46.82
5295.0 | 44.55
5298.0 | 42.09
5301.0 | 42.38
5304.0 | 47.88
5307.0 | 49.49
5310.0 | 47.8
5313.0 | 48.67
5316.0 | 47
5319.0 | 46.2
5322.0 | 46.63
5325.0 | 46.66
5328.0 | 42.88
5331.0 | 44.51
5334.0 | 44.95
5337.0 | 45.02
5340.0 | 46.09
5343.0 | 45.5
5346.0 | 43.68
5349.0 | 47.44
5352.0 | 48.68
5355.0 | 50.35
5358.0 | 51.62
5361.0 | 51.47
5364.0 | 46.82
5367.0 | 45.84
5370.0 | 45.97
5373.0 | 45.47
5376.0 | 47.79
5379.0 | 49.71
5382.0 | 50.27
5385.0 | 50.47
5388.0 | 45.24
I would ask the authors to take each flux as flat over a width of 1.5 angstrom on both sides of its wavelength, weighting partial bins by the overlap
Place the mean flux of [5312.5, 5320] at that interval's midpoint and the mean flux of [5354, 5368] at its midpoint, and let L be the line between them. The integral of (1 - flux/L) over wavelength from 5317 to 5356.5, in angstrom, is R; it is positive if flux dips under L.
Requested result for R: 1.7 angstrom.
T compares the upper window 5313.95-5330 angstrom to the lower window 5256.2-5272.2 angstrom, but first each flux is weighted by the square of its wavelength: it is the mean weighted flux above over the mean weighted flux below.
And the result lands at 1.20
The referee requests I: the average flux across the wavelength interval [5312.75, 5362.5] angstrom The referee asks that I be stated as 46.9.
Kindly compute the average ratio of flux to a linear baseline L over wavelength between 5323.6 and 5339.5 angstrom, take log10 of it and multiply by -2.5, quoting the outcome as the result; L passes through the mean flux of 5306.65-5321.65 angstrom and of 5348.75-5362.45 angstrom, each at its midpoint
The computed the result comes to 0.09 mag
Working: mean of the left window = 47.6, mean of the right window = 50.1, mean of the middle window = 44.9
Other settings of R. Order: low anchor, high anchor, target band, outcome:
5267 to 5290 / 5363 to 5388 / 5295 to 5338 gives -1.2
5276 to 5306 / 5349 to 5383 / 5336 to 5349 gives 0.6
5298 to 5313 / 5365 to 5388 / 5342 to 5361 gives -0.4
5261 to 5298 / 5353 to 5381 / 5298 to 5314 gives -0.9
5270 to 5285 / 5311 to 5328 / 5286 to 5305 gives -0.7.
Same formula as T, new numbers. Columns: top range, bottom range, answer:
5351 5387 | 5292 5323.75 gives 1.08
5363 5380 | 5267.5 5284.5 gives 1.19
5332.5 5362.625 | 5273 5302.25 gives 1.09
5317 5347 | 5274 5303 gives 1.03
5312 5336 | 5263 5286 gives 1.15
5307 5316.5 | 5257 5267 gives 1.22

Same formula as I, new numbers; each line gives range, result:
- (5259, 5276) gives 38.3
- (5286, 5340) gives 46.1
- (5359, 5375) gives 47.3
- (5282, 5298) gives 46.6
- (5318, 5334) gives 45.3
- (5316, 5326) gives 46.6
